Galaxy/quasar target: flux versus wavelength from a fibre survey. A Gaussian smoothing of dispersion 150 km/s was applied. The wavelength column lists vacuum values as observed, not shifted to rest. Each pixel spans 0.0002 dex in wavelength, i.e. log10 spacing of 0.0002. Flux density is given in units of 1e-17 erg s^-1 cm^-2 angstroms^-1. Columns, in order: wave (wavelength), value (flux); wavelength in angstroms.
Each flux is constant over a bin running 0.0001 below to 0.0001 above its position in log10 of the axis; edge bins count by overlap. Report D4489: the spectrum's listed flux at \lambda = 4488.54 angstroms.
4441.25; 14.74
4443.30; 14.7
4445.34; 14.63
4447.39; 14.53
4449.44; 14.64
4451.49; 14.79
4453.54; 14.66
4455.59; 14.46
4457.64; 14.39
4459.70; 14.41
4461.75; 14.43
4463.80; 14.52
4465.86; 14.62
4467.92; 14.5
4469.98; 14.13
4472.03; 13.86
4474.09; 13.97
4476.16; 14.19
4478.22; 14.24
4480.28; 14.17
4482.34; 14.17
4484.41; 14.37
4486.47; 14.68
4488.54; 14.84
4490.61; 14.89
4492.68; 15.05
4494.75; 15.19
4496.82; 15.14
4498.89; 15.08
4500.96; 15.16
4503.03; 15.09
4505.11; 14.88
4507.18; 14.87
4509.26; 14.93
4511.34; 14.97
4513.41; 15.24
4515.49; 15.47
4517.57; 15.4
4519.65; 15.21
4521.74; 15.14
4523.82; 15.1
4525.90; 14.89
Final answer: 14.84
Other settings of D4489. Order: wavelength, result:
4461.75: 14.43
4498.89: 15.08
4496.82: 15.14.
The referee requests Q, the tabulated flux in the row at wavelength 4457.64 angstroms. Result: 14.39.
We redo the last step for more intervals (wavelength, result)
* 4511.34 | 14.97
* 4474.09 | 13.97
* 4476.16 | 14.19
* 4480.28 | 14.17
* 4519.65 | 15.21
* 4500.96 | 15.16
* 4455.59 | 14.46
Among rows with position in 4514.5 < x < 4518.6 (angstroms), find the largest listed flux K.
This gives 15.47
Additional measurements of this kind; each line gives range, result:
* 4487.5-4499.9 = 15.19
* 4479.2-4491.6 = 14.89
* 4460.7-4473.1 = 14.62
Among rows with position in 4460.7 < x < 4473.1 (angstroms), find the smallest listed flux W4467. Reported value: 13.86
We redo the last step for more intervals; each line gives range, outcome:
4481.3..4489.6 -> 14.17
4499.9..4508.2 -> 14.87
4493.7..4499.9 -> 15.08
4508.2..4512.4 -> 14.93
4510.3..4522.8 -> 14.97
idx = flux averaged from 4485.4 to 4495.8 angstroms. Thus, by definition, 14.9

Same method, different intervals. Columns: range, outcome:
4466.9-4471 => 14.3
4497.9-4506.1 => 15.1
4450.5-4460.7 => 14.5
